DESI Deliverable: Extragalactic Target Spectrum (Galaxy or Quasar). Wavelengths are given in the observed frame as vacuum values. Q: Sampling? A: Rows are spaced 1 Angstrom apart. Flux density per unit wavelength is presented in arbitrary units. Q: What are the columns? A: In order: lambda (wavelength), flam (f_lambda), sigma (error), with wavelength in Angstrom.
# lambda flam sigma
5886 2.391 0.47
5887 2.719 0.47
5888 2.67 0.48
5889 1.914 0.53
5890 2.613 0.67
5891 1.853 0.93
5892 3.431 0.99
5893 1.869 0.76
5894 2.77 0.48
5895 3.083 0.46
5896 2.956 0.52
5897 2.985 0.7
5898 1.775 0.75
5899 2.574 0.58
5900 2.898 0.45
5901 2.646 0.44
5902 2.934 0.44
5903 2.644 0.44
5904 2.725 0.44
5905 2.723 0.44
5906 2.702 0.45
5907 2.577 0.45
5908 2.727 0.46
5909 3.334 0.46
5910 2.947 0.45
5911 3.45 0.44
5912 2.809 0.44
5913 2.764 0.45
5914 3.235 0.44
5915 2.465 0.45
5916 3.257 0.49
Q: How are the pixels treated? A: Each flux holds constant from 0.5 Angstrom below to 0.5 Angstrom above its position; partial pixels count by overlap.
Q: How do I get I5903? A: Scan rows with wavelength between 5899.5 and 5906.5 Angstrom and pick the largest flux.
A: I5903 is 2.934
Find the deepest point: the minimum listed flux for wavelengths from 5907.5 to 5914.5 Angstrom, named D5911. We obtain 2.727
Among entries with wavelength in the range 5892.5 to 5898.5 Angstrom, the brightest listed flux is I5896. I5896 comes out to 3.083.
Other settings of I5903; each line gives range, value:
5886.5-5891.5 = 2.719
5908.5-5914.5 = 3.45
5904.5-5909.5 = 3.334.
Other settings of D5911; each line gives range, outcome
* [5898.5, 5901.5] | 2.574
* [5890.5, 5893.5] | 1.853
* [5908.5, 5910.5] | 2.947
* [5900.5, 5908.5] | 2.577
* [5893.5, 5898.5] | 1.775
